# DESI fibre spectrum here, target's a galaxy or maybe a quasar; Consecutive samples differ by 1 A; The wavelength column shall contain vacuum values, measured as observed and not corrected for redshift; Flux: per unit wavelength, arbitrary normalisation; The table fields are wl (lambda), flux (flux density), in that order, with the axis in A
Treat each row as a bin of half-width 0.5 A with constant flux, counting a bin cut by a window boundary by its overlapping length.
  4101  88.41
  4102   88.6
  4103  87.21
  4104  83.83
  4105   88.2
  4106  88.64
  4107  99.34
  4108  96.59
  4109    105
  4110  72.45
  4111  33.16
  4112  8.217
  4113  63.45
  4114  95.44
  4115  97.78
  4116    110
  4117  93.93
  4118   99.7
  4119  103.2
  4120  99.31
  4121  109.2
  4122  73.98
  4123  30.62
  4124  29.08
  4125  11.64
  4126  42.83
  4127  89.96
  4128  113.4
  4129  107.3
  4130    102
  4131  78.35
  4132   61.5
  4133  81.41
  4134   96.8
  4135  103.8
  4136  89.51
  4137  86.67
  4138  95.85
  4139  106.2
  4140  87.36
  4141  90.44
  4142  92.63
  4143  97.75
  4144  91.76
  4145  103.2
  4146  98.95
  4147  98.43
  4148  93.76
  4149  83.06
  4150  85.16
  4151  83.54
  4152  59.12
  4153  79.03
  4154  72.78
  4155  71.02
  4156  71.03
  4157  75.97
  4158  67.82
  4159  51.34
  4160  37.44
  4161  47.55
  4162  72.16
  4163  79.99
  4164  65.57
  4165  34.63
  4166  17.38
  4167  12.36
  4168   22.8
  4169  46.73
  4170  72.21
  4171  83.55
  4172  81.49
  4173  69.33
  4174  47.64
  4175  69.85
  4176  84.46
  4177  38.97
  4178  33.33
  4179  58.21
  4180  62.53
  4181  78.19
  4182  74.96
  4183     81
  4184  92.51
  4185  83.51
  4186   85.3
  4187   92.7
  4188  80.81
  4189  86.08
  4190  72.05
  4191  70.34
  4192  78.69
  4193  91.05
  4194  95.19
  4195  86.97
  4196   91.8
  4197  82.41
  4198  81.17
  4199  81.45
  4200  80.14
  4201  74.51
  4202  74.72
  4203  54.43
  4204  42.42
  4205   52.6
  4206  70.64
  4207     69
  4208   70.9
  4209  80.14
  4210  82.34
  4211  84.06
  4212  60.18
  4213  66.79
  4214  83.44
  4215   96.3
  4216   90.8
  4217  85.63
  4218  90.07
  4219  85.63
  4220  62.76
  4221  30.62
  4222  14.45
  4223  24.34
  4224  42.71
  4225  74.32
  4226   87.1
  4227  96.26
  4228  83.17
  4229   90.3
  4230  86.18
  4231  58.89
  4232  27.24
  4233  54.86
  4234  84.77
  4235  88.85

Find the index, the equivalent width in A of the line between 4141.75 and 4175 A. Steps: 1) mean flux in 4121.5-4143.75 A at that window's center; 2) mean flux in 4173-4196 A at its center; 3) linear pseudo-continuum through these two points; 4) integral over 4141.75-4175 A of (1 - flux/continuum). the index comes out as 4.0 A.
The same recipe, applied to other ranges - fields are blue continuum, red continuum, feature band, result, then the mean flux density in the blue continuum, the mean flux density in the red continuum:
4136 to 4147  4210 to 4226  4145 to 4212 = 8.4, 95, 67.3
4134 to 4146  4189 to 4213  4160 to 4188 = 7.1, 95.3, 75.2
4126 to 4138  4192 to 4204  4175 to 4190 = 1.5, 90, 79.5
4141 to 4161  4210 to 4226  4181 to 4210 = -2.6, 79.1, 67.3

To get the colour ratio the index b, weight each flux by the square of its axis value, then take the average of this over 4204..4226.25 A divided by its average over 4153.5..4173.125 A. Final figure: 1.21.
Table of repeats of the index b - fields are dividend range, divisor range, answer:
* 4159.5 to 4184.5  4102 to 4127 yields 0.79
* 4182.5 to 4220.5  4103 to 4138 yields 1.01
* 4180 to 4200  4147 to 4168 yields 1.34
